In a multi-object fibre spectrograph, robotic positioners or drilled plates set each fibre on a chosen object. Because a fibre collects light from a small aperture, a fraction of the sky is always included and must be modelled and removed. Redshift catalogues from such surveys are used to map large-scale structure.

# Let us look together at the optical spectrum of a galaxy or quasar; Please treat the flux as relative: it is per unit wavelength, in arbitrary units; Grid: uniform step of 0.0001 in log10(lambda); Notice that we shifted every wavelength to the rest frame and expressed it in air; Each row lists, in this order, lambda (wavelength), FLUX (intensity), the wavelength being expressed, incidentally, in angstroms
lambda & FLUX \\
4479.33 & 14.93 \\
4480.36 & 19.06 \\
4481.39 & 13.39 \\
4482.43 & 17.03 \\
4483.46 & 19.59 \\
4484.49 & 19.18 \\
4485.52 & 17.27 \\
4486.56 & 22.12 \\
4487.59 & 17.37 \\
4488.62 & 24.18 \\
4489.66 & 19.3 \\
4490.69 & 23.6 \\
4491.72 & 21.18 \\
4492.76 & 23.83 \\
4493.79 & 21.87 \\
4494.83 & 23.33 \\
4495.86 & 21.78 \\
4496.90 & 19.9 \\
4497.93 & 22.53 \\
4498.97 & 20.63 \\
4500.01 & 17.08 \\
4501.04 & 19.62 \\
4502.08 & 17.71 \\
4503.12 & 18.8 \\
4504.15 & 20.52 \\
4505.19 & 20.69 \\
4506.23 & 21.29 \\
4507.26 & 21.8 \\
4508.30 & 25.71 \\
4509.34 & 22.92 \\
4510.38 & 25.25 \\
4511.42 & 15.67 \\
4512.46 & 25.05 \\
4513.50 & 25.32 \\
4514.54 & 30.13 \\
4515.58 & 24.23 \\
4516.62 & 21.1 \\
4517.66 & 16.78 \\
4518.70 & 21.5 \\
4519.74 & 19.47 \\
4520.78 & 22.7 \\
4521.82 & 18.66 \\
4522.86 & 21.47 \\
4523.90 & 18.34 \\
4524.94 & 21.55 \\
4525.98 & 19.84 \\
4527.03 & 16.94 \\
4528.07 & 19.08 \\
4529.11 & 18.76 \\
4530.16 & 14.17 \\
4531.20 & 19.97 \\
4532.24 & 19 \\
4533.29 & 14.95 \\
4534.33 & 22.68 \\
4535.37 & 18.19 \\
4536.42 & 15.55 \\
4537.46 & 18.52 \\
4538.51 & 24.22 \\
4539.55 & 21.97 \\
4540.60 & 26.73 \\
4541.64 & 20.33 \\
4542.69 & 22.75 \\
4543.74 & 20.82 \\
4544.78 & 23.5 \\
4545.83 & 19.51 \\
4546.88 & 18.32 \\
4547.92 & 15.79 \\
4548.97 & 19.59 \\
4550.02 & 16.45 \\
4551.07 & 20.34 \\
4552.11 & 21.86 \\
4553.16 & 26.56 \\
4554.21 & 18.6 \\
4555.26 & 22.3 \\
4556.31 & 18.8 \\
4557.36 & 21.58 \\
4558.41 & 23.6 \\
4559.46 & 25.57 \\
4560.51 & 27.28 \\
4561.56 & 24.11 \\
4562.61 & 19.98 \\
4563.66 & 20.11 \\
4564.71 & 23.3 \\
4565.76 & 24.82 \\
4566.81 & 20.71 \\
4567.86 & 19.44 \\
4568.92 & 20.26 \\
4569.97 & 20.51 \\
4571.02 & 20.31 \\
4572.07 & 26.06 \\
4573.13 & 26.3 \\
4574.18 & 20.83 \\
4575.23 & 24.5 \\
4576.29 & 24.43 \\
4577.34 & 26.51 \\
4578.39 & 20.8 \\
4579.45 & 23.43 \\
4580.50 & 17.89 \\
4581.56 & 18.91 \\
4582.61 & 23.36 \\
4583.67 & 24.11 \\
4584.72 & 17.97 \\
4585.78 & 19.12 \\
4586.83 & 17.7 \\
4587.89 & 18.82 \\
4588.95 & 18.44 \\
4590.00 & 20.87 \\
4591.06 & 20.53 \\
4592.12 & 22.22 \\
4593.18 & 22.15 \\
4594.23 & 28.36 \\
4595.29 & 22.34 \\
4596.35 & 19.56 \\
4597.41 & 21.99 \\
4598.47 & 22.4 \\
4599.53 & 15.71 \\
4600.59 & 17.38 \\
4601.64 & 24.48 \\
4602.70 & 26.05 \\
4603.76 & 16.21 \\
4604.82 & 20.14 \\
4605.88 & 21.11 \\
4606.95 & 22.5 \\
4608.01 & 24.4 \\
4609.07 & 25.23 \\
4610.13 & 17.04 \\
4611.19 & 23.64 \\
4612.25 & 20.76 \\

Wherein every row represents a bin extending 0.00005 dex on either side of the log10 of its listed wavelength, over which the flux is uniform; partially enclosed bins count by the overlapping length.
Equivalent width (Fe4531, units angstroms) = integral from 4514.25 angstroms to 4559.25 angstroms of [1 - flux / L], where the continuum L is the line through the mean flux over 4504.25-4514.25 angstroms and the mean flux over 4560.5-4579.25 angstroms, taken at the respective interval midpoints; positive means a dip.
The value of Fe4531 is 4.6 angstroms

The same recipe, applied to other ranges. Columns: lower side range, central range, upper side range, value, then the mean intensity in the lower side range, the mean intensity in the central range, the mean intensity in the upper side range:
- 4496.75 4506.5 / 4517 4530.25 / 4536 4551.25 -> 0.48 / 19.8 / 19.4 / 20.3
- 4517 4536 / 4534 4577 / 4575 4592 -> -3.31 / 19.1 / 21.7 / 21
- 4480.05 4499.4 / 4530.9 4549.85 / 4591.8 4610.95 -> 0.81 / 20.4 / 20.1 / 21.7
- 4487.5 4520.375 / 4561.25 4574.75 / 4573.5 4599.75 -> -0.36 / 21.6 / 22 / 21.4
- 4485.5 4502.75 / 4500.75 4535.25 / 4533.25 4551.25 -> -0.21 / 20.9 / 20.6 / 20.1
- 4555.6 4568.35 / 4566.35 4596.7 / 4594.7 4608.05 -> 0.16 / 22.5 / 21.6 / 21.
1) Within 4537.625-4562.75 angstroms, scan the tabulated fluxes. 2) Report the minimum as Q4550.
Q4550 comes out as 15.79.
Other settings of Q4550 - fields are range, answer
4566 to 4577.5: 19.44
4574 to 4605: 15.71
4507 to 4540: 14.17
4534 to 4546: 15.55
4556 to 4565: 18.8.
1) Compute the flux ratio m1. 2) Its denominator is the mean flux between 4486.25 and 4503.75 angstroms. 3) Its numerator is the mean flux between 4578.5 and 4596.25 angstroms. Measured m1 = 1.0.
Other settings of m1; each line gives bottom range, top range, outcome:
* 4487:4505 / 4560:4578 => 1.10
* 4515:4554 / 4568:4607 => 1.07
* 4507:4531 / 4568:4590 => 1.02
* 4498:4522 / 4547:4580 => 1.03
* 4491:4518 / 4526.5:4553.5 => 0.91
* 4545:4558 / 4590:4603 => 1.09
